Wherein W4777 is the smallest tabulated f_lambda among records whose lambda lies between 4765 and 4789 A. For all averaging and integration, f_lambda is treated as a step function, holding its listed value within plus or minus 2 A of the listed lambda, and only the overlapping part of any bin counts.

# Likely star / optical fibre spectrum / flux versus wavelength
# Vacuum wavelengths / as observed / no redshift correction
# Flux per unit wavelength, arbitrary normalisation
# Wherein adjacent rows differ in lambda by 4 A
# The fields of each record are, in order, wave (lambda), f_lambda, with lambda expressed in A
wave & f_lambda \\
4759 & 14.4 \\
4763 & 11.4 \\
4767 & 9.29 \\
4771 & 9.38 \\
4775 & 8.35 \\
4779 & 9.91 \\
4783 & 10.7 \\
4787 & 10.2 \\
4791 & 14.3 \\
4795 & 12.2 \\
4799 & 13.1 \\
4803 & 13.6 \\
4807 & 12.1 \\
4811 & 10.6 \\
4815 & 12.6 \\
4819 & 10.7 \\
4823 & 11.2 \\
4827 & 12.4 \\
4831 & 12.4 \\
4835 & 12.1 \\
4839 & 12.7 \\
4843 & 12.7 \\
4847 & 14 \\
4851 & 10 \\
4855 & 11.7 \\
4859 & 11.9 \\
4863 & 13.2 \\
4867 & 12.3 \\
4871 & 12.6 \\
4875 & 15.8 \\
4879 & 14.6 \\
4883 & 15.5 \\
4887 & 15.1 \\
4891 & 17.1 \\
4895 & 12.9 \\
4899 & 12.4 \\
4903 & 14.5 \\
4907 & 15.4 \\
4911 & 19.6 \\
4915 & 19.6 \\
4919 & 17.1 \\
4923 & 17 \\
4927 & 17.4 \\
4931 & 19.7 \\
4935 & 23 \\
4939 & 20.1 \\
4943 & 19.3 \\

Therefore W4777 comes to 8.35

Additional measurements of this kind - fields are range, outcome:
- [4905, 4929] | 15.4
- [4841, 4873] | 10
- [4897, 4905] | 12.4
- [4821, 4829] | 11.2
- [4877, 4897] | 12.9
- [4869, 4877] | 12.6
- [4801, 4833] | 10.6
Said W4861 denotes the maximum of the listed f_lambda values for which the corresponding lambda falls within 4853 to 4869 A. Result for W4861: 13.2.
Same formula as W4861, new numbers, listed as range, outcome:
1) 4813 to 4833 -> 12.6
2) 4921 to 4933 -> 19.7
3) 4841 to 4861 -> 14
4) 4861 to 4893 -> 17.1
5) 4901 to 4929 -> 19.6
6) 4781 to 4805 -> 14.3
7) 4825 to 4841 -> 12.7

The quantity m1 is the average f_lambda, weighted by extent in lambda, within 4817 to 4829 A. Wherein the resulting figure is 11.4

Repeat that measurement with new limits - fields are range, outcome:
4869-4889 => 14.7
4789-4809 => 13.1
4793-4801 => 12.6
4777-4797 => 11.5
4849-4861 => 11.2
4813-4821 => 11.6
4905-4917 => 18.2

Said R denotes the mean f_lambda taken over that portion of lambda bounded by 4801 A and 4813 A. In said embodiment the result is 12.1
